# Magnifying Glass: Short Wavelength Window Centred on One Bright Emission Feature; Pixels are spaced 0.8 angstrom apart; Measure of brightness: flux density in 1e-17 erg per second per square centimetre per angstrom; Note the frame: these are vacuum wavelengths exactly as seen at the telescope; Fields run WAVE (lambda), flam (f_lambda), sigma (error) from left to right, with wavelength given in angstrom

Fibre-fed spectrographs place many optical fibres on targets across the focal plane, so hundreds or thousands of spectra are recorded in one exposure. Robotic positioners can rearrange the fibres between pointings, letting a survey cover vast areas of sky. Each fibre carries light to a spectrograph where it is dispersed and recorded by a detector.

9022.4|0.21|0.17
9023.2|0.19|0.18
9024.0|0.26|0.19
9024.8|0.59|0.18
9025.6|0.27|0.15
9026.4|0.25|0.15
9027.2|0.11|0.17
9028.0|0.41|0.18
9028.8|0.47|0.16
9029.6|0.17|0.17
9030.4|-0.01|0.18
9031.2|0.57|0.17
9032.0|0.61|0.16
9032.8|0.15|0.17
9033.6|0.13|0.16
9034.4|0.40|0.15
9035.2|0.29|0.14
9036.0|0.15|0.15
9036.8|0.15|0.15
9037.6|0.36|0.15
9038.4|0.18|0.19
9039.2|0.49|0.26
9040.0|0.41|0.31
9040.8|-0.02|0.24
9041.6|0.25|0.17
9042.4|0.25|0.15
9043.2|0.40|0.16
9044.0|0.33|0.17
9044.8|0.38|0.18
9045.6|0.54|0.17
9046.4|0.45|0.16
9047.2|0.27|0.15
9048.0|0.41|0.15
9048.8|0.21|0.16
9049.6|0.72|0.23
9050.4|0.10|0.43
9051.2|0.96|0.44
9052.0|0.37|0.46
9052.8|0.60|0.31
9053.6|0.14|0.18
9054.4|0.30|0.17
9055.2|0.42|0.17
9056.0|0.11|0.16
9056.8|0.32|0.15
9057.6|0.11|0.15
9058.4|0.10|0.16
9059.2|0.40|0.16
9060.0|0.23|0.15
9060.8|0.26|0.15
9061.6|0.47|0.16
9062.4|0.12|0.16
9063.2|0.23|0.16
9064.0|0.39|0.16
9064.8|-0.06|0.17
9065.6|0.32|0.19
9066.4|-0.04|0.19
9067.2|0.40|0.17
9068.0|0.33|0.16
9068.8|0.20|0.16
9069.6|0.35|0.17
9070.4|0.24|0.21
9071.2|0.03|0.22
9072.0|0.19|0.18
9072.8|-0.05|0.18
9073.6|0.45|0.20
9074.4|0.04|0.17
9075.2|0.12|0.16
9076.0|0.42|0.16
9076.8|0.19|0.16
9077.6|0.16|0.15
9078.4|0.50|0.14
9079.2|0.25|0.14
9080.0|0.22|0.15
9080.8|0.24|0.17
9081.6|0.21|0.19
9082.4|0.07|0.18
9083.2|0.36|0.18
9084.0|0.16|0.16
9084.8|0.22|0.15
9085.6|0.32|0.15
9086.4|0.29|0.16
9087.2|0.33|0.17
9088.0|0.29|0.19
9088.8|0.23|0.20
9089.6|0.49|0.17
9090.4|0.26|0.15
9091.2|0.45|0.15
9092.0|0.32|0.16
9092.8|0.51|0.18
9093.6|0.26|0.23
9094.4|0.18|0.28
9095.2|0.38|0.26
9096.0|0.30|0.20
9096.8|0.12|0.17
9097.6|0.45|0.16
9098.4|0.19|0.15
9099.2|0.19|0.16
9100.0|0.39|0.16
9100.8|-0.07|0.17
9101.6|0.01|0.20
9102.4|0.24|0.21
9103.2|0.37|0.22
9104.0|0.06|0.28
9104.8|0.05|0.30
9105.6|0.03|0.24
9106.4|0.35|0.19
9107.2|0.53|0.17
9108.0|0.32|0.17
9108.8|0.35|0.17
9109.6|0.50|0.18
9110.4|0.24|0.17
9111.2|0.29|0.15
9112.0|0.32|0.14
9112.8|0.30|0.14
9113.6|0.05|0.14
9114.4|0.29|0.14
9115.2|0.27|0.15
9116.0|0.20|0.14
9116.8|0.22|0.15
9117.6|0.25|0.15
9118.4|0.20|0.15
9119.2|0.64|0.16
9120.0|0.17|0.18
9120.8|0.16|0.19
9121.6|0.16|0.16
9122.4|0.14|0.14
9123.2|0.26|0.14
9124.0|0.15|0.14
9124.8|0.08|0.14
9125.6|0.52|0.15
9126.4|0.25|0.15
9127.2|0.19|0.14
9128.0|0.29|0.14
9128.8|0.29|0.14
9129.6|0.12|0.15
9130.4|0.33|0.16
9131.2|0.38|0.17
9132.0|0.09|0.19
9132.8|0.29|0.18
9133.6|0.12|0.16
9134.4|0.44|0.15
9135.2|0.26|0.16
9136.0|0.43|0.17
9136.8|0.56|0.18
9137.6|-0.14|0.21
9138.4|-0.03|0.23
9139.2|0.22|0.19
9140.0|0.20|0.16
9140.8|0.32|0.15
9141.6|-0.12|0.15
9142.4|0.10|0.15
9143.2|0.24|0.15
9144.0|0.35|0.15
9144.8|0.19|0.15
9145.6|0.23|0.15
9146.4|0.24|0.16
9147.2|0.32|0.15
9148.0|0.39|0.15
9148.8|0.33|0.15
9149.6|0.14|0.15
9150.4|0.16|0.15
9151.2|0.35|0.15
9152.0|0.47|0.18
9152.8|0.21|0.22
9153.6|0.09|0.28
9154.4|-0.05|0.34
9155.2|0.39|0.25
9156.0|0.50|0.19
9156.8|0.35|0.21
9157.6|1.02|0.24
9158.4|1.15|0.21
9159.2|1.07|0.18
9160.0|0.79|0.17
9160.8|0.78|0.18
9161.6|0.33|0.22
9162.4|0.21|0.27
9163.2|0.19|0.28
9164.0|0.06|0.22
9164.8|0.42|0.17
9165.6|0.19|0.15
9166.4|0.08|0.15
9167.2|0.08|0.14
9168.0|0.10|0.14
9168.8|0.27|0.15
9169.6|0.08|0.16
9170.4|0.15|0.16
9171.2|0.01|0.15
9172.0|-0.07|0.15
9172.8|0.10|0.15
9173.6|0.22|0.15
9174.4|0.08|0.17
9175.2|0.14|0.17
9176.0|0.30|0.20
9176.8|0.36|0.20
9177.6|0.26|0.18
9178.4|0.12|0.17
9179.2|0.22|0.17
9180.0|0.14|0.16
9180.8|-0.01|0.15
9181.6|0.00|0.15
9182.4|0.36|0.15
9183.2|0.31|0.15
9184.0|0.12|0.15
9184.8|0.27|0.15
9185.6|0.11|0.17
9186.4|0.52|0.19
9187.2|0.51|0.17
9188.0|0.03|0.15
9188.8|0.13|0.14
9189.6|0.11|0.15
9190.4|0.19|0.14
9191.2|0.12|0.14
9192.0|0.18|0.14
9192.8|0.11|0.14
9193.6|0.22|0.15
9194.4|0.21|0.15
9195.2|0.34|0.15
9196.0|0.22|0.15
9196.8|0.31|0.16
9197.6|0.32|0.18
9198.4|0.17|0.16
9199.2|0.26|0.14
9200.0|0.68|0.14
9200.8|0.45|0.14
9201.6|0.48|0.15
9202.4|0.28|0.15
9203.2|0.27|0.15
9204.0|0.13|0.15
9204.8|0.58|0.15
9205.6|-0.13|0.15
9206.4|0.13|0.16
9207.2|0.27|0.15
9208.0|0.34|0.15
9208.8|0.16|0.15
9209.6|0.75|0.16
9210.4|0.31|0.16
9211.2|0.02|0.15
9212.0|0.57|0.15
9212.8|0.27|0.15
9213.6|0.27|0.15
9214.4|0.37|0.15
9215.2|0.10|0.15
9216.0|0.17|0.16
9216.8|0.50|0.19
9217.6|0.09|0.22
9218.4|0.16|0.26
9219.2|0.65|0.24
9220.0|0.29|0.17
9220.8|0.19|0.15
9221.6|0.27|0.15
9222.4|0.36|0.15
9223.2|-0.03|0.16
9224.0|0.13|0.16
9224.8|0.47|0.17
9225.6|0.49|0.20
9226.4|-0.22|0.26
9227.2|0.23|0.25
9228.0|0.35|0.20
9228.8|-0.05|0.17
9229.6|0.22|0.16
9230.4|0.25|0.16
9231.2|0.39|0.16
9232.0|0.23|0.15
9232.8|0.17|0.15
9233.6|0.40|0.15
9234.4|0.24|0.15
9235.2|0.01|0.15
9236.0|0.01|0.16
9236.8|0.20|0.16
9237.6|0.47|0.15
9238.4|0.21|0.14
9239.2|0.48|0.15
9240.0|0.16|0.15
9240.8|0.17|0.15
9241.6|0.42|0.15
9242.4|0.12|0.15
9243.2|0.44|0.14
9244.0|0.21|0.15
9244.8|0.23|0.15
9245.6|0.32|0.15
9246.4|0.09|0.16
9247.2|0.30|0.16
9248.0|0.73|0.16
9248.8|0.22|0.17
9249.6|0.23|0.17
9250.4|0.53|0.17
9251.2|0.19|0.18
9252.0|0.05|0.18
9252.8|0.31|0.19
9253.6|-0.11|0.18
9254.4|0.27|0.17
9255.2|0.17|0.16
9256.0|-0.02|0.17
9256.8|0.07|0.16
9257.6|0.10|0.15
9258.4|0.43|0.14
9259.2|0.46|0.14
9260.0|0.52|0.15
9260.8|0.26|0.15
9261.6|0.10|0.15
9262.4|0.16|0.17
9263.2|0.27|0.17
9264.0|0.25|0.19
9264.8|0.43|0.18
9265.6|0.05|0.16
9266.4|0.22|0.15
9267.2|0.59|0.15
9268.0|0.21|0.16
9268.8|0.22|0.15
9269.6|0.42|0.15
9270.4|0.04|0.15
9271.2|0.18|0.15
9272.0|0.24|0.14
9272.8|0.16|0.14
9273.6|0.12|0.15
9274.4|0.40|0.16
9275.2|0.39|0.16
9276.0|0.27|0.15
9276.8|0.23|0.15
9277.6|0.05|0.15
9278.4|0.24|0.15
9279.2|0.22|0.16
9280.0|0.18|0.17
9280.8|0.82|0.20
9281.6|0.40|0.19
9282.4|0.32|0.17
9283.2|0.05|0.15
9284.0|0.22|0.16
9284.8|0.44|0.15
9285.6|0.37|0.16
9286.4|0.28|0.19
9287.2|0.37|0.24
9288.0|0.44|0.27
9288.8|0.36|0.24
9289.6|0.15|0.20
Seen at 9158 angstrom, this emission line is H-gamma 4340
